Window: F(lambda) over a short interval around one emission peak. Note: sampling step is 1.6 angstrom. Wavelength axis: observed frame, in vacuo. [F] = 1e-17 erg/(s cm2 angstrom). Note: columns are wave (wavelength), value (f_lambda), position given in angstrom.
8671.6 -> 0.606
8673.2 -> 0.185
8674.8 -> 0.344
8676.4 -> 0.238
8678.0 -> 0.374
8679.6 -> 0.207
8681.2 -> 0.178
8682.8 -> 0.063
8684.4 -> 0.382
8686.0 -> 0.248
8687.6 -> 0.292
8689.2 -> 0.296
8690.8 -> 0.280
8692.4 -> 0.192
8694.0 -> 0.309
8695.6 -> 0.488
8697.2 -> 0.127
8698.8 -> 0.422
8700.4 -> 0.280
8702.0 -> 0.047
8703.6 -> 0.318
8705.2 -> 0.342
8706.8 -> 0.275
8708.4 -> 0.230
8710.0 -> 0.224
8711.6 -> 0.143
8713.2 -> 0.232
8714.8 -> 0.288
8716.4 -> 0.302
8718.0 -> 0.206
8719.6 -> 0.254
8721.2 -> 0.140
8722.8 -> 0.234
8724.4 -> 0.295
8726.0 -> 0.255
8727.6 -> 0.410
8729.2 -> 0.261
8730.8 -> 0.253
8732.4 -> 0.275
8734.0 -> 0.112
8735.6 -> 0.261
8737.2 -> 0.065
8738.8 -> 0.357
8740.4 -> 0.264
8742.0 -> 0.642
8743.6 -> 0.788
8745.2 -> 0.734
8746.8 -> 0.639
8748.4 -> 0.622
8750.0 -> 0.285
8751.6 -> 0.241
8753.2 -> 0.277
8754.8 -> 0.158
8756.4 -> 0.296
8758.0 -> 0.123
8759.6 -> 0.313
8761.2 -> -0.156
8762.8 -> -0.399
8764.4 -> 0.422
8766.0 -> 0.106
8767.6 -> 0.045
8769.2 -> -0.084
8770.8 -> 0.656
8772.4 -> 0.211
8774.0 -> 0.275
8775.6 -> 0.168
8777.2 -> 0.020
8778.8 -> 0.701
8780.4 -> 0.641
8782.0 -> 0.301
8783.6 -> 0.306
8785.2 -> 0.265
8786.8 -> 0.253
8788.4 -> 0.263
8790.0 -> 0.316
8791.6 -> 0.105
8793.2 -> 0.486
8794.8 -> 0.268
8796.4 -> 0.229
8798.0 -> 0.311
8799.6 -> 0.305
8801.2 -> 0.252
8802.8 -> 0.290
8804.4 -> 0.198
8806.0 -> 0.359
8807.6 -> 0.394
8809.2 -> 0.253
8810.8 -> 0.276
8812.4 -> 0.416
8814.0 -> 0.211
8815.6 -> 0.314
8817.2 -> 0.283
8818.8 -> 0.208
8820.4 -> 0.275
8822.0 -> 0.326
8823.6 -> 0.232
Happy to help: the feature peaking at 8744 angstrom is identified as Hbeta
